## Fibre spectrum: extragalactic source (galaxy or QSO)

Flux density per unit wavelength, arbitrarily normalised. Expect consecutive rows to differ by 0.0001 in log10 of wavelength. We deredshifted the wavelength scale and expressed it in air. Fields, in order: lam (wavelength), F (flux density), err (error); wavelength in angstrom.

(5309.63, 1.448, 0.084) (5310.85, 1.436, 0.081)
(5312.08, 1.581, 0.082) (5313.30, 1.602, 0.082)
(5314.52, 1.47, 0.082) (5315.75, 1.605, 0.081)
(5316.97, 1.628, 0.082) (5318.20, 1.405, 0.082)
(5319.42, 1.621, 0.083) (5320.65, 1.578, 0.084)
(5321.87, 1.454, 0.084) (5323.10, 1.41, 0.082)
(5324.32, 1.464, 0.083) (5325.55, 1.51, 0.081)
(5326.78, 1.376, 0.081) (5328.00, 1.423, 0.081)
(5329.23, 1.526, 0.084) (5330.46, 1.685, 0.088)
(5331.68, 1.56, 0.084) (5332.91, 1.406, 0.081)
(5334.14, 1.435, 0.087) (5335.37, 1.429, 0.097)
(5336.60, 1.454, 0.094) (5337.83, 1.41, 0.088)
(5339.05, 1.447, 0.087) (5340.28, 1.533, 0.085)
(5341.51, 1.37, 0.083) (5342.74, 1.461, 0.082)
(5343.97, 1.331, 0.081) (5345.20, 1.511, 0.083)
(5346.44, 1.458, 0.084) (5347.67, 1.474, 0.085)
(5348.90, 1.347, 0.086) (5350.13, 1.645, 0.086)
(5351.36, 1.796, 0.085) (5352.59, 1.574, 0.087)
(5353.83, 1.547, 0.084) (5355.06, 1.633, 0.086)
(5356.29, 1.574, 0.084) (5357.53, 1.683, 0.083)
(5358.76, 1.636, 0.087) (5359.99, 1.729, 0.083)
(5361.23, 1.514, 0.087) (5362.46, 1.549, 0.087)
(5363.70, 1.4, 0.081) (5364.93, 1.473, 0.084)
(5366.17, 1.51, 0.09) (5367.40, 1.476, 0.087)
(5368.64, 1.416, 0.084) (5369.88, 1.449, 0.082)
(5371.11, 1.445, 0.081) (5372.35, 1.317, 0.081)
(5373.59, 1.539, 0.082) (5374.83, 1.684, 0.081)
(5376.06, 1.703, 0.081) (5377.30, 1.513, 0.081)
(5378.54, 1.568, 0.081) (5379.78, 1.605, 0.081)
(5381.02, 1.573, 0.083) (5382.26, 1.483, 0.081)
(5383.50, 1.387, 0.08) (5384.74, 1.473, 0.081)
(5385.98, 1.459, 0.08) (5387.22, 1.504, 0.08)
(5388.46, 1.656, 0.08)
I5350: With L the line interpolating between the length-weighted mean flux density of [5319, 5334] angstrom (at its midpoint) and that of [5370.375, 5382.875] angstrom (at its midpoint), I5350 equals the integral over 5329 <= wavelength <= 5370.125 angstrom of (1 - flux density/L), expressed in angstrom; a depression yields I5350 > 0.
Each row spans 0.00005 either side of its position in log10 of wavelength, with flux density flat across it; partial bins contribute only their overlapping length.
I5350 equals 0.12 angstrom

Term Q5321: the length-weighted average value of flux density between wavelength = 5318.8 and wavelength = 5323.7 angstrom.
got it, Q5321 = 1.52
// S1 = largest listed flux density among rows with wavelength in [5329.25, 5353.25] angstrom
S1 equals 1.796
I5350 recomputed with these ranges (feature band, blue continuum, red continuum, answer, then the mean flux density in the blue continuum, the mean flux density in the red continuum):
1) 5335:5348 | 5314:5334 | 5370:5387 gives 0.6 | 1.51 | 1.52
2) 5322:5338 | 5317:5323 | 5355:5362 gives 0.8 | 1.52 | 1.63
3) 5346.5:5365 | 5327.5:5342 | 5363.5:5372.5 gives -1.5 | 1.47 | 1.44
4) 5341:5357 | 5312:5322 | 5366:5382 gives 0.2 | 1.55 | 1.52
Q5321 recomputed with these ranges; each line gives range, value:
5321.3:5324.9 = 1.44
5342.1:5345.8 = 1.43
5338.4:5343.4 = 1.45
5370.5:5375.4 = 1.49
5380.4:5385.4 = 1.48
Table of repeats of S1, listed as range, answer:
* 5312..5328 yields 1.628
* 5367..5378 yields 1.703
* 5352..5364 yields 1.729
